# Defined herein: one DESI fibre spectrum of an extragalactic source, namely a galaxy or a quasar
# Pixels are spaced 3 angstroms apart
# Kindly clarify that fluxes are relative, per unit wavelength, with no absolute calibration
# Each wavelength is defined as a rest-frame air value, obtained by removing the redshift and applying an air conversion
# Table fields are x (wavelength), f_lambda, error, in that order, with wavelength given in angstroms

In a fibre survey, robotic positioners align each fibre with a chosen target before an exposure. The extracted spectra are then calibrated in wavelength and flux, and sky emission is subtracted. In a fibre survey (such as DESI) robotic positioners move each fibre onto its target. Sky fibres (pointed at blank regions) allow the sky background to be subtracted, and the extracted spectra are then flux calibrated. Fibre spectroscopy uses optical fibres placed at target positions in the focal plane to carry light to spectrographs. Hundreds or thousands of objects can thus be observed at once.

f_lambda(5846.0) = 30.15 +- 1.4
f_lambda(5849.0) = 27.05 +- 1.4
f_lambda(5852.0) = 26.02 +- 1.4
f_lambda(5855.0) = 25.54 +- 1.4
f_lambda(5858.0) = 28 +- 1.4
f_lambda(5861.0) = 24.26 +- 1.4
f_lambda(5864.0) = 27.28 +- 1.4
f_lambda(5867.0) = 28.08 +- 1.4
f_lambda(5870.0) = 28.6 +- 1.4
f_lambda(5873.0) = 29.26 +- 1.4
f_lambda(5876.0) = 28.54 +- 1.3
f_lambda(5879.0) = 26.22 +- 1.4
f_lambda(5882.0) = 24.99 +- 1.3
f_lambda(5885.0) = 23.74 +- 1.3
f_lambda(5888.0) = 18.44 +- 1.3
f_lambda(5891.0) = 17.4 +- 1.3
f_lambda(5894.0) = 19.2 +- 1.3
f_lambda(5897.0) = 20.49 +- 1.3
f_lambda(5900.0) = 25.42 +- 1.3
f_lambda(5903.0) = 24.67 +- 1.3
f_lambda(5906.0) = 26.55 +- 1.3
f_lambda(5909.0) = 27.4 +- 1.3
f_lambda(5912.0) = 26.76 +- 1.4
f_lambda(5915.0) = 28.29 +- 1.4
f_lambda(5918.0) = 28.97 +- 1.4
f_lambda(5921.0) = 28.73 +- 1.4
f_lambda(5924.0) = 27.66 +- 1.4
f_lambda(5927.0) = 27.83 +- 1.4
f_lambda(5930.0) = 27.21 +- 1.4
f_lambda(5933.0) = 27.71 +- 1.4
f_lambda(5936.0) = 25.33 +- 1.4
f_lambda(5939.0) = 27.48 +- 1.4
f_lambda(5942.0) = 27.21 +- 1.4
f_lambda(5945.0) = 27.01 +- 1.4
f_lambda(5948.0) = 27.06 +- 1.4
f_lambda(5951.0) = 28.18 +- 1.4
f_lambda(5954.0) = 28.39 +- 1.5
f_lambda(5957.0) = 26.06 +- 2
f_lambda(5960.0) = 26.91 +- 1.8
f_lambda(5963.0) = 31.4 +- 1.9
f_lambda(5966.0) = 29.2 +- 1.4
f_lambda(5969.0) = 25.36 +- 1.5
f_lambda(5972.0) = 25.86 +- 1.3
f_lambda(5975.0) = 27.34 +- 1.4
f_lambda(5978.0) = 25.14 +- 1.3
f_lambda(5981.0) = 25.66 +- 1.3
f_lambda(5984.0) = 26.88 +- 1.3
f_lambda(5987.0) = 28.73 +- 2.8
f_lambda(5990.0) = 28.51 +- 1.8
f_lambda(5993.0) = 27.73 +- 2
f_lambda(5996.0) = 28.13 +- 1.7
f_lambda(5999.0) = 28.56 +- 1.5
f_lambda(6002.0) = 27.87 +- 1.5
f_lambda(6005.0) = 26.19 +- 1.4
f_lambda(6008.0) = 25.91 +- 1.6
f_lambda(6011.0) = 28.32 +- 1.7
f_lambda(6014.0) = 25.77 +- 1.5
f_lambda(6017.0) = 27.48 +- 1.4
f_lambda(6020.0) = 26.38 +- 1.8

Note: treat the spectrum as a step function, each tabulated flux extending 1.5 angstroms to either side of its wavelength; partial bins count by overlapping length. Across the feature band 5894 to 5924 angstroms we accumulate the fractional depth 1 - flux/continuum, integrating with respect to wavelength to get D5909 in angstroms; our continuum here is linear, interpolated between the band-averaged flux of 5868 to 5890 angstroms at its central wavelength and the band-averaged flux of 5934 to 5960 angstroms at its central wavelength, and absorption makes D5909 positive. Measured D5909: 0.2 angstroms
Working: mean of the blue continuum 25.6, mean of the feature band 26.1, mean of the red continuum 27.1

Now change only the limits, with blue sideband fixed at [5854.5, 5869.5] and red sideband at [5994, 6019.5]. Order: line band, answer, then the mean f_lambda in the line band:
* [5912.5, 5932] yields -0.7 angstroms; 28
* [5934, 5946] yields 0.1 angstroms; 26.8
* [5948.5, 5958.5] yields -0.1 angstroms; 27.5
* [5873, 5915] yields 4.3 angstroms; 24.2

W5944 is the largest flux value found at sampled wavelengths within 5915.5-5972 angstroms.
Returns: 31.4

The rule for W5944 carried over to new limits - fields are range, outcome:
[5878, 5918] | 28.97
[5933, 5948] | 27.71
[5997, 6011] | 28.56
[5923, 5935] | 27.83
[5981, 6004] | 28.73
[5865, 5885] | 29.26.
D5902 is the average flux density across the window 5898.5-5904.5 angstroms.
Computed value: 25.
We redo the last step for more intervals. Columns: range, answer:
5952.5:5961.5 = 27.1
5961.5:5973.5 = 28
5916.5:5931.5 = 28.1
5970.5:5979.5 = 26.1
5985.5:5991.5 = 28.6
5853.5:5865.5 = 26.3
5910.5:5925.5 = 28.1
